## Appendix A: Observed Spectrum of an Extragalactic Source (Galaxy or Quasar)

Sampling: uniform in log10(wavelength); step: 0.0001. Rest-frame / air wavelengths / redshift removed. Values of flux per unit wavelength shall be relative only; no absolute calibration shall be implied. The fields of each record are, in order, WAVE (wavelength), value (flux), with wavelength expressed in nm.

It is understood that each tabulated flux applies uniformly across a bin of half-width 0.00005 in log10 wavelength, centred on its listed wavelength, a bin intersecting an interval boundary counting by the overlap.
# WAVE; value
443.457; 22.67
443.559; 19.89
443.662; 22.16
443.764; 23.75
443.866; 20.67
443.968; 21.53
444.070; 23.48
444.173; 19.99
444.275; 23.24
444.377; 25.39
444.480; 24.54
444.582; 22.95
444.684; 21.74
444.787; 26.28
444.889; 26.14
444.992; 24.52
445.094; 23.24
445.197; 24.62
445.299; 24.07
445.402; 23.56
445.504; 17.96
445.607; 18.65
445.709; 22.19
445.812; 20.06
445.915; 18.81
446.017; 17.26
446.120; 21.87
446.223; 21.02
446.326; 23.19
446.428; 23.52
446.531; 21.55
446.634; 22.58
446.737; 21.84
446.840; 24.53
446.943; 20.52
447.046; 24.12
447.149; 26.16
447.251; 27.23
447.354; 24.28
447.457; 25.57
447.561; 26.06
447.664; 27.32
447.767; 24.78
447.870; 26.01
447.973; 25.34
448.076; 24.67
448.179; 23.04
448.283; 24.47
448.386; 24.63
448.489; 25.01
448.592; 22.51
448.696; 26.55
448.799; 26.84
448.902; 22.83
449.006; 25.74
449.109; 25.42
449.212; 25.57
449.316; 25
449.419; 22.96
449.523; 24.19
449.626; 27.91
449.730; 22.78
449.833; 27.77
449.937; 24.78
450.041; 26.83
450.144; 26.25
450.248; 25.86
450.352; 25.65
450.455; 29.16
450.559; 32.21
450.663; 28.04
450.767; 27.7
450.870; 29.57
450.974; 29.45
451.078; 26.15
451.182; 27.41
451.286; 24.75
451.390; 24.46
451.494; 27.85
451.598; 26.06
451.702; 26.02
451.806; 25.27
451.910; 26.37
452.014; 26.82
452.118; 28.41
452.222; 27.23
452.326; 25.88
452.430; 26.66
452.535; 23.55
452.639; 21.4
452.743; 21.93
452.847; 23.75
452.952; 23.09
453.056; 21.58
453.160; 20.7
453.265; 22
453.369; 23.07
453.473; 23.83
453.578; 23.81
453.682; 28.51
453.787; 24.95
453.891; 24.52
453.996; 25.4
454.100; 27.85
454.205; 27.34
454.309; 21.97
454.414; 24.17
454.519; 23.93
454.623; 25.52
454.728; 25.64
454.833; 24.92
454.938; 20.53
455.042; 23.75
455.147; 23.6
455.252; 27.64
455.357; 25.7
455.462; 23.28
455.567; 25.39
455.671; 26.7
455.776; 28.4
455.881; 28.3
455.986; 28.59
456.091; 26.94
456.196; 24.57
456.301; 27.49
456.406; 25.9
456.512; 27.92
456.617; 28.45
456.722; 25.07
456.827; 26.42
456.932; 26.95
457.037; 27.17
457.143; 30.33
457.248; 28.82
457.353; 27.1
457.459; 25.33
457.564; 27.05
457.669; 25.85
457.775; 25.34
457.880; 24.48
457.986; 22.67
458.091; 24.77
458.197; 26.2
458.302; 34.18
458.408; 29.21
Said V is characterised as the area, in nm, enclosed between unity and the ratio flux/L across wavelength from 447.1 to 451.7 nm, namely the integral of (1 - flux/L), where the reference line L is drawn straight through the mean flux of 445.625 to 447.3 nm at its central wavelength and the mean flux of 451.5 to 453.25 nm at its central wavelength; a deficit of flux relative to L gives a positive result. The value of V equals -0.50 nm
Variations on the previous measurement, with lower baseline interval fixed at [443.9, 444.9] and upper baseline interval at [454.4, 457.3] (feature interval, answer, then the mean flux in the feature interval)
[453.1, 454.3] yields 0.049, 24.6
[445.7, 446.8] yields 0.119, 21.2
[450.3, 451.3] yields -0.128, 28.1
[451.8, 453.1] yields 0.029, 24.8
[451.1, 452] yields -0.034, 26.1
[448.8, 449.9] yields -0.023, 25.1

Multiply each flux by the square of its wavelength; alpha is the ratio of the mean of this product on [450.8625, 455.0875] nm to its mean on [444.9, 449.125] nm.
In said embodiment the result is 1.09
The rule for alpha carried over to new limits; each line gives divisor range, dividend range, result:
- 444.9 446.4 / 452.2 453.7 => 1.13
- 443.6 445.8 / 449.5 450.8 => 1.21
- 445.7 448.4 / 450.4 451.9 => 1.19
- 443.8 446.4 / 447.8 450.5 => 1.16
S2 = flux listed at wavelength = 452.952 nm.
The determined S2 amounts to 23.09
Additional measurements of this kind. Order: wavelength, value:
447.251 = 27.23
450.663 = 28.04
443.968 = 21.53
